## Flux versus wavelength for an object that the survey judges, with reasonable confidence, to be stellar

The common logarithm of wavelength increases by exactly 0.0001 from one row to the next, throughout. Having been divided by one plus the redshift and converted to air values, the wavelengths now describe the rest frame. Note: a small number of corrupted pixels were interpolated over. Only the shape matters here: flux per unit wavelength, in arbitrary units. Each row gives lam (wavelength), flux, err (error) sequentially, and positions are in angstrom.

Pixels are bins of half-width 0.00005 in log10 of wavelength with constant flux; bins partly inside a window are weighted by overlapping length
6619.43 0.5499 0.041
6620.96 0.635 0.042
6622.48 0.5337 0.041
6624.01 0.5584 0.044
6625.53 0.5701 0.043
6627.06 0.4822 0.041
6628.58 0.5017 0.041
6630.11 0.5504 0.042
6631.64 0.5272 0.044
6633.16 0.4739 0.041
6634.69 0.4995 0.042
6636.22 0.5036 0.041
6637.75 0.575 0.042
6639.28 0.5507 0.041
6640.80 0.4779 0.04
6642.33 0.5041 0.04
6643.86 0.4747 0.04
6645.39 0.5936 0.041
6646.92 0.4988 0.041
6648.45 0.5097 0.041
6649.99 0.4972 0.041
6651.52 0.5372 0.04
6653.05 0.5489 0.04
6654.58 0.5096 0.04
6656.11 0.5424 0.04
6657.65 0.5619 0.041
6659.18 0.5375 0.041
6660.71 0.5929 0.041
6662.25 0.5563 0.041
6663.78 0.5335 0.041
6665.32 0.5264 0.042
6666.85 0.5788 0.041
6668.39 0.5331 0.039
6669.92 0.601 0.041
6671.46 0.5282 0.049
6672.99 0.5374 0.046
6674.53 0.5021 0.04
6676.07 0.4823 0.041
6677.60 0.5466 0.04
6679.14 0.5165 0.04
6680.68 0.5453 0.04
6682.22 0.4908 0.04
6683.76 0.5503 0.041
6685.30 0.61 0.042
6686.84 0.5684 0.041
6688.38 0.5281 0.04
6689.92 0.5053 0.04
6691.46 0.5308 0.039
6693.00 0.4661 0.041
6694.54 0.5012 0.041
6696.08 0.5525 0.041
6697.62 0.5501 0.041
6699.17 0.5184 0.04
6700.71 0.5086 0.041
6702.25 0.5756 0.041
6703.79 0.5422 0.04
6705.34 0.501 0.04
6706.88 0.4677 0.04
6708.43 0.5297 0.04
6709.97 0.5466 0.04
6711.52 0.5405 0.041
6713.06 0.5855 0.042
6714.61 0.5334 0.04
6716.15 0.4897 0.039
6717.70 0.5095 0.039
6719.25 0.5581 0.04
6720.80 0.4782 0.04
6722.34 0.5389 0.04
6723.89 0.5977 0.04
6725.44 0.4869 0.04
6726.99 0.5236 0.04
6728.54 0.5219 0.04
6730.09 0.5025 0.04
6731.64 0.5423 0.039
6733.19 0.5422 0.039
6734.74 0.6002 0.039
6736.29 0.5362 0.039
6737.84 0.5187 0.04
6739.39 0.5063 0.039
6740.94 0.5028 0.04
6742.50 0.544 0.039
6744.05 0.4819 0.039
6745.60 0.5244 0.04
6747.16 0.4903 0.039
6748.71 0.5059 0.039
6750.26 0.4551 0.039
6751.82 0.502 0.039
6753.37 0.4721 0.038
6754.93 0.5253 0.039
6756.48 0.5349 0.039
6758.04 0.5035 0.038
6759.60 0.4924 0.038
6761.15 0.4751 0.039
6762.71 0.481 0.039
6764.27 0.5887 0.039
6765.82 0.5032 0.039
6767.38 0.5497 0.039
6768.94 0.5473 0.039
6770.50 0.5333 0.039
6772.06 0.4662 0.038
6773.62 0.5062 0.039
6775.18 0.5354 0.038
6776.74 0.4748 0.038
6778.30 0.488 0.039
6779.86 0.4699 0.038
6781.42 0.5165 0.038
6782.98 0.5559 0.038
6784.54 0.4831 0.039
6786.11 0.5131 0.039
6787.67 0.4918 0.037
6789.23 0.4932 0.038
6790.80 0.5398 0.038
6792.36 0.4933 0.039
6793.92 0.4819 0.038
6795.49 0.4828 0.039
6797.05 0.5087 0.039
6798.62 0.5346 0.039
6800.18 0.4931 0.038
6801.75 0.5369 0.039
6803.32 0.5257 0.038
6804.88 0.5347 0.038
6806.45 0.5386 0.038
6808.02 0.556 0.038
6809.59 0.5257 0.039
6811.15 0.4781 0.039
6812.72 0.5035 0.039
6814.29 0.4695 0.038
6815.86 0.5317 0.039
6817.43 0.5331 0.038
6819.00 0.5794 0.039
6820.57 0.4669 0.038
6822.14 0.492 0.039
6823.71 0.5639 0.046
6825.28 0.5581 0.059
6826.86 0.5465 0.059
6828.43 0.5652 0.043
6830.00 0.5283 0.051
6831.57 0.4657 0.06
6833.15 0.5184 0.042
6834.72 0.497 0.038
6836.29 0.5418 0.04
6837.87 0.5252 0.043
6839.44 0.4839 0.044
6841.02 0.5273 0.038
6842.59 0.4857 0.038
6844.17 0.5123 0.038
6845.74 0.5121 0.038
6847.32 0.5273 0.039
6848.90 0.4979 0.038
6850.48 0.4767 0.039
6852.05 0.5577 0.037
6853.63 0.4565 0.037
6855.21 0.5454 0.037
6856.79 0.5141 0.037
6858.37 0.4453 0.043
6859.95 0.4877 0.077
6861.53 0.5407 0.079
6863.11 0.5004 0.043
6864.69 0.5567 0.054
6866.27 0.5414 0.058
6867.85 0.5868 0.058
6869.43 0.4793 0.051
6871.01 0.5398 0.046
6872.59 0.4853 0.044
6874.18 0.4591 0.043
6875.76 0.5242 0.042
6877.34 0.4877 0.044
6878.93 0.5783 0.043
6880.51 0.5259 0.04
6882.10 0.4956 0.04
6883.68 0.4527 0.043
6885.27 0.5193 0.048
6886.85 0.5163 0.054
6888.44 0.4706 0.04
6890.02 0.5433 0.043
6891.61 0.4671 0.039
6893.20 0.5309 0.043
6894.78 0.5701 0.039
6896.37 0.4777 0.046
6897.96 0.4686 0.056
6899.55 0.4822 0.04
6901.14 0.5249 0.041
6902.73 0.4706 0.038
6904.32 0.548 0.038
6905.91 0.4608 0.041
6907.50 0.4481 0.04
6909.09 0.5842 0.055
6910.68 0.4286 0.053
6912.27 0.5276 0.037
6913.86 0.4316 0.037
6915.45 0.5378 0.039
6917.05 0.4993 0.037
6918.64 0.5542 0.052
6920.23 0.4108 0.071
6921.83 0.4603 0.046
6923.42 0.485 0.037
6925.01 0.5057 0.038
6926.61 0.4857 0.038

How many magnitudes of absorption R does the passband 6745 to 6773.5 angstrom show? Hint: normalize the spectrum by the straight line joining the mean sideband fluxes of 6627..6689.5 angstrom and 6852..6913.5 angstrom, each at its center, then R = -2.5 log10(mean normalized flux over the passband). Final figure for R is 0.03 mag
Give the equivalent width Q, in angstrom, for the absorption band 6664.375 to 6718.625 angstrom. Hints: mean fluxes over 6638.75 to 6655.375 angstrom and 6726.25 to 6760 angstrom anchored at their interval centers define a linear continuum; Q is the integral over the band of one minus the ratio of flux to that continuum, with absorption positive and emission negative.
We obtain -1.5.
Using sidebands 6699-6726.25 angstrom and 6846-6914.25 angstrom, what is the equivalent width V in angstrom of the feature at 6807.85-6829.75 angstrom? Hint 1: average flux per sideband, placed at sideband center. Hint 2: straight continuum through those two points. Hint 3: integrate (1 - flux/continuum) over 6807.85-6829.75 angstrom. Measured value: -0.5 angstrom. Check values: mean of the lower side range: 0.529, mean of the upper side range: 0.506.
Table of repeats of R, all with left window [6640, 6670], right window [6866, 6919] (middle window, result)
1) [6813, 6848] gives -0.01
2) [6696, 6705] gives -0.02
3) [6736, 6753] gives 0.04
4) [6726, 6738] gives -0.02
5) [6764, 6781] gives 0.02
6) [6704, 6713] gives 0.01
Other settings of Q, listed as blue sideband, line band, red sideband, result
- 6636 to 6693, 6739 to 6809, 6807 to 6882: 1.8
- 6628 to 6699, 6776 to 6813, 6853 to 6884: 0.6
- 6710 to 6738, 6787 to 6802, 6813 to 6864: 0.5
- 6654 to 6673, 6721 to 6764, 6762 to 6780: 0.6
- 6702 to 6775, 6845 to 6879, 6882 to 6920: -0.5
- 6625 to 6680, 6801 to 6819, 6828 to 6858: -0.3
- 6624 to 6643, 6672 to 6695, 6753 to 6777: -0.4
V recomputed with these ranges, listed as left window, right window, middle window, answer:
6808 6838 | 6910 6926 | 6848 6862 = 0.2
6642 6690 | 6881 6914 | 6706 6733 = 0.0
